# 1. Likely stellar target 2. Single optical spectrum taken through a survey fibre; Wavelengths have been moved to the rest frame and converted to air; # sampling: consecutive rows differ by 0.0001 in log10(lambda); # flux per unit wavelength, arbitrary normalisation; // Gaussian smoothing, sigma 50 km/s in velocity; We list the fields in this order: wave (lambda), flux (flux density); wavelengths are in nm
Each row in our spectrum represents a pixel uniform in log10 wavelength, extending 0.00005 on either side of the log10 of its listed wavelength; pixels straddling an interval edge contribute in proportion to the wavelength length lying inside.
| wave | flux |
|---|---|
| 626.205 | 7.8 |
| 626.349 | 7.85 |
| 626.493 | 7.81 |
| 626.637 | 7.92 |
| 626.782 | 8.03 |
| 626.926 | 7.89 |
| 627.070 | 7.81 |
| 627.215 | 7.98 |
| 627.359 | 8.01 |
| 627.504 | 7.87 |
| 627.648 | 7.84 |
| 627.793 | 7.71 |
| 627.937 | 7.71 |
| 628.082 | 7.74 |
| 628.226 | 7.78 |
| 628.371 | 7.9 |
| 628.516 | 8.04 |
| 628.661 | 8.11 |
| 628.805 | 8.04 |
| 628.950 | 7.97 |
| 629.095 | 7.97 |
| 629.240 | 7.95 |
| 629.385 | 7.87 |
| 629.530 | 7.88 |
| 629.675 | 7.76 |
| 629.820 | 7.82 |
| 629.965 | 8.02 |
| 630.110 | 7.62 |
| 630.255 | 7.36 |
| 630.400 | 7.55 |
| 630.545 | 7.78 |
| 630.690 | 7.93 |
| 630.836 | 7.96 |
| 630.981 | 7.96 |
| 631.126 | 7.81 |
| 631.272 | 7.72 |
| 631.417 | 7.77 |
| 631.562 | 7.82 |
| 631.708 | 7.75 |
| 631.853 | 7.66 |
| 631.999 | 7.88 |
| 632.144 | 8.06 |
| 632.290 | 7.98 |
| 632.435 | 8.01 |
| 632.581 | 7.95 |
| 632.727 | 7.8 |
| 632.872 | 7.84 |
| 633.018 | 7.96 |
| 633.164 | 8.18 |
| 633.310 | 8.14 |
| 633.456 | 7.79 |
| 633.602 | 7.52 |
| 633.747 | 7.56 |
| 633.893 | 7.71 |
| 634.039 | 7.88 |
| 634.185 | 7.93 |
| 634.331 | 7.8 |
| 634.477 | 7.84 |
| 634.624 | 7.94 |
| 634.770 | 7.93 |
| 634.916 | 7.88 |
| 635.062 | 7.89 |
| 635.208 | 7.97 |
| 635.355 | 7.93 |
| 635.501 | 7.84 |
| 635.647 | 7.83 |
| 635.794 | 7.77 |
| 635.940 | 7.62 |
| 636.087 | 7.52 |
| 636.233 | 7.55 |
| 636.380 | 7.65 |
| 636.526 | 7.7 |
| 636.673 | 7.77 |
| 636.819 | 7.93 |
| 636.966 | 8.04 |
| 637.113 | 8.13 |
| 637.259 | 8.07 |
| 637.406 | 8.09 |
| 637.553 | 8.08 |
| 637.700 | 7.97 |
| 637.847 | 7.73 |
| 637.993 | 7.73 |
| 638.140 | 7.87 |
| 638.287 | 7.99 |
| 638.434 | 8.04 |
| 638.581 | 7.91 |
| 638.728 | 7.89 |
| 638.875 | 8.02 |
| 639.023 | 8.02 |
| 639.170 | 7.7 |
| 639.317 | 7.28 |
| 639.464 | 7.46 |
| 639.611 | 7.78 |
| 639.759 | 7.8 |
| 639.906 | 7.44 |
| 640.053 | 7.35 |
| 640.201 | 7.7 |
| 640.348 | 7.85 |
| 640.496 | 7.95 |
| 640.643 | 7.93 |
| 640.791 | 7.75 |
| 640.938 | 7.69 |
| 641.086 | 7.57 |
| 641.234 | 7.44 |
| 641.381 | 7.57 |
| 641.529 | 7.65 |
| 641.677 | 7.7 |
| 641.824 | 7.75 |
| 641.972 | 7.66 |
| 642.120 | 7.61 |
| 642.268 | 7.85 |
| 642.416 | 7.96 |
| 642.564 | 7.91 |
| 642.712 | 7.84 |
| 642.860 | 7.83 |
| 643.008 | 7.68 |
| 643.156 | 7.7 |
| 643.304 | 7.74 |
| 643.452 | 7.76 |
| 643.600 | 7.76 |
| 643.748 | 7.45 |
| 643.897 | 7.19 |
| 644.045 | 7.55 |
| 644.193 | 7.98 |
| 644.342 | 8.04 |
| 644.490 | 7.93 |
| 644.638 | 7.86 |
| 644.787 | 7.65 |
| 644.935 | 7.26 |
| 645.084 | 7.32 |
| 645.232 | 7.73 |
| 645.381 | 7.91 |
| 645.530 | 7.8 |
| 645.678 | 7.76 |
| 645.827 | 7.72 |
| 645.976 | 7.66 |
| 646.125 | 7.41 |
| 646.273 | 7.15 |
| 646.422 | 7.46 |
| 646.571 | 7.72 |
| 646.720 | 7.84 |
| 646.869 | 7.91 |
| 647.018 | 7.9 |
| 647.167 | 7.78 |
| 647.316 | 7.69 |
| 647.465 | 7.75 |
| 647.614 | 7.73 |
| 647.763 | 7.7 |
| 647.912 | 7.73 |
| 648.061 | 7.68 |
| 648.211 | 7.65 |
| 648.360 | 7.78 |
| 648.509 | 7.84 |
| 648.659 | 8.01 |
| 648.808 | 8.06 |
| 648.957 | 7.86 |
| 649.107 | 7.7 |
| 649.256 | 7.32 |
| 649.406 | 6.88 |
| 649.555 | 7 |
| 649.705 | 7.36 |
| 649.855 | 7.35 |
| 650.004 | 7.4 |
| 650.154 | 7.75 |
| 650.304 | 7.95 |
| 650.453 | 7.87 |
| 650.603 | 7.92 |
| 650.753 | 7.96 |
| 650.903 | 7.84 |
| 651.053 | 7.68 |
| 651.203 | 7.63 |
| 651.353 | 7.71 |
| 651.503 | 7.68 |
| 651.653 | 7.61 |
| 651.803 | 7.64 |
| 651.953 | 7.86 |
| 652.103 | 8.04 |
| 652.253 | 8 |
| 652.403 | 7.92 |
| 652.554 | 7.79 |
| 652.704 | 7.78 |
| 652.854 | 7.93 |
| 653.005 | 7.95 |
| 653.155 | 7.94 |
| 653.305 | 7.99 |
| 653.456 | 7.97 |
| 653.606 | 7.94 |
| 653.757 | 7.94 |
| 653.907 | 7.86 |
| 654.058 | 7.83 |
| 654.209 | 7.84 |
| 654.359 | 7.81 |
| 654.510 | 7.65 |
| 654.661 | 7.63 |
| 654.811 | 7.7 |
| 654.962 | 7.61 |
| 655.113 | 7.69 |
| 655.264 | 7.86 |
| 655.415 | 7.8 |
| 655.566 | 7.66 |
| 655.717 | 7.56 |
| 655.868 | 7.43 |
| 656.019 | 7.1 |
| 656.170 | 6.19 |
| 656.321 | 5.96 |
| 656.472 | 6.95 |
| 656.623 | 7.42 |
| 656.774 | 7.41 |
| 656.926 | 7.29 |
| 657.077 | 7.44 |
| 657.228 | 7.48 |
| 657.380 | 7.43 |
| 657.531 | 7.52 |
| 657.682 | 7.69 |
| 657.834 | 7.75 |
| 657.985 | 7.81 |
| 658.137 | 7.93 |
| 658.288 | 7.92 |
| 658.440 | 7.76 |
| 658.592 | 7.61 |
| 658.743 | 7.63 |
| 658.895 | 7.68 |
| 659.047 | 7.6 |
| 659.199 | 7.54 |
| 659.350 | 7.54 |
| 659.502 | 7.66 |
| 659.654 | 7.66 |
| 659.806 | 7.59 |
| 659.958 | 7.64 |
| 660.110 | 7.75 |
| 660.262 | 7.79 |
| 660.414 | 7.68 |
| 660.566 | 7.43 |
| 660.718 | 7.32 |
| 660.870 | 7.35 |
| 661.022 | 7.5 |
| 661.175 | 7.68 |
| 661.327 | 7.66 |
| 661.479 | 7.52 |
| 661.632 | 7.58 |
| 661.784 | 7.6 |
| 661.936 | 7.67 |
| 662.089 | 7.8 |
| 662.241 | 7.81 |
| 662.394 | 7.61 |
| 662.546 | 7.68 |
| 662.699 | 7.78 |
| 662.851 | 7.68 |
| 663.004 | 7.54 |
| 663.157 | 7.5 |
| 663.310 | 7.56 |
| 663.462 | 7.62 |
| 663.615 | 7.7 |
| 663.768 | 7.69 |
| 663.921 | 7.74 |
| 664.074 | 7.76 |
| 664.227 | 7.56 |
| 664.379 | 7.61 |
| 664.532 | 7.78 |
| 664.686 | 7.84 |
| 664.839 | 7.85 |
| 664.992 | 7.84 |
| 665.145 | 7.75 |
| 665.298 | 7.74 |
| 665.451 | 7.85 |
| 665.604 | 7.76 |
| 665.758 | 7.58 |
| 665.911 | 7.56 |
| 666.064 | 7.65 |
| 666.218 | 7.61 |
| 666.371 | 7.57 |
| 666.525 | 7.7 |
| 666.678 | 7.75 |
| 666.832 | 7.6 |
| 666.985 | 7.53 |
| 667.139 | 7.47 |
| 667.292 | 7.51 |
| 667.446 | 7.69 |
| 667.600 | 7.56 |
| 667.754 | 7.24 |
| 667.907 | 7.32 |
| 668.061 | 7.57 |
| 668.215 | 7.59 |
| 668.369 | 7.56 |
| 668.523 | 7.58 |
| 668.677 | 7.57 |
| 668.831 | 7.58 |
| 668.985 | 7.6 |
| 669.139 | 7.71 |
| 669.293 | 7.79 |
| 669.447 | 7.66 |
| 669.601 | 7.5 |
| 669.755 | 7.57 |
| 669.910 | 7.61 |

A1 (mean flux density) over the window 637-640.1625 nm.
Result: 7.83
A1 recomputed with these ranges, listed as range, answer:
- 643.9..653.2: 7.71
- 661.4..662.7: 7.67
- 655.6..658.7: 7.39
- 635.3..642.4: 7.78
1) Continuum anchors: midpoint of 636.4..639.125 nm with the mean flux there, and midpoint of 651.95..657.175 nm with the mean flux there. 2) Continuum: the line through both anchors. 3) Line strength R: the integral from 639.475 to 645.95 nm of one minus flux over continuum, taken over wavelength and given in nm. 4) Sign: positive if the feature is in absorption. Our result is 0.11 nm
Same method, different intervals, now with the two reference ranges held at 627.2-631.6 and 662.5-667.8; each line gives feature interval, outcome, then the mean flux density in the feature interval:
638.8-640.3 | 0.03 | 7.66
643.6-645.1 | 0.02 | 7.64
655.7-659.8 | 0.13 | 7.44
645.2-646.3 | 0.01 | 7.66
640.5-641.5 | 0.01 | 7.68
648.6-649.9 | 0.04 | 7.5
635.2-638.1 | -0.01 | 7.84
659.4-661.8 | 0.03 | 7.59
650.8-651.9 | 0.00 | 7.69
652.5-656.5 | 0.05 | 7.61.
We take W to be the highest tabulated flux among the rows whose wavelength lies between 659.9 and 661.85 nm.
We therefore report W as 7.79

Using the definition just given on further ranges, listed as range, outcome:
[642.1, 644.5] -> 8.04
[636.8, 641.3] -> 8.13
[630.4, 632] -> 7.96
